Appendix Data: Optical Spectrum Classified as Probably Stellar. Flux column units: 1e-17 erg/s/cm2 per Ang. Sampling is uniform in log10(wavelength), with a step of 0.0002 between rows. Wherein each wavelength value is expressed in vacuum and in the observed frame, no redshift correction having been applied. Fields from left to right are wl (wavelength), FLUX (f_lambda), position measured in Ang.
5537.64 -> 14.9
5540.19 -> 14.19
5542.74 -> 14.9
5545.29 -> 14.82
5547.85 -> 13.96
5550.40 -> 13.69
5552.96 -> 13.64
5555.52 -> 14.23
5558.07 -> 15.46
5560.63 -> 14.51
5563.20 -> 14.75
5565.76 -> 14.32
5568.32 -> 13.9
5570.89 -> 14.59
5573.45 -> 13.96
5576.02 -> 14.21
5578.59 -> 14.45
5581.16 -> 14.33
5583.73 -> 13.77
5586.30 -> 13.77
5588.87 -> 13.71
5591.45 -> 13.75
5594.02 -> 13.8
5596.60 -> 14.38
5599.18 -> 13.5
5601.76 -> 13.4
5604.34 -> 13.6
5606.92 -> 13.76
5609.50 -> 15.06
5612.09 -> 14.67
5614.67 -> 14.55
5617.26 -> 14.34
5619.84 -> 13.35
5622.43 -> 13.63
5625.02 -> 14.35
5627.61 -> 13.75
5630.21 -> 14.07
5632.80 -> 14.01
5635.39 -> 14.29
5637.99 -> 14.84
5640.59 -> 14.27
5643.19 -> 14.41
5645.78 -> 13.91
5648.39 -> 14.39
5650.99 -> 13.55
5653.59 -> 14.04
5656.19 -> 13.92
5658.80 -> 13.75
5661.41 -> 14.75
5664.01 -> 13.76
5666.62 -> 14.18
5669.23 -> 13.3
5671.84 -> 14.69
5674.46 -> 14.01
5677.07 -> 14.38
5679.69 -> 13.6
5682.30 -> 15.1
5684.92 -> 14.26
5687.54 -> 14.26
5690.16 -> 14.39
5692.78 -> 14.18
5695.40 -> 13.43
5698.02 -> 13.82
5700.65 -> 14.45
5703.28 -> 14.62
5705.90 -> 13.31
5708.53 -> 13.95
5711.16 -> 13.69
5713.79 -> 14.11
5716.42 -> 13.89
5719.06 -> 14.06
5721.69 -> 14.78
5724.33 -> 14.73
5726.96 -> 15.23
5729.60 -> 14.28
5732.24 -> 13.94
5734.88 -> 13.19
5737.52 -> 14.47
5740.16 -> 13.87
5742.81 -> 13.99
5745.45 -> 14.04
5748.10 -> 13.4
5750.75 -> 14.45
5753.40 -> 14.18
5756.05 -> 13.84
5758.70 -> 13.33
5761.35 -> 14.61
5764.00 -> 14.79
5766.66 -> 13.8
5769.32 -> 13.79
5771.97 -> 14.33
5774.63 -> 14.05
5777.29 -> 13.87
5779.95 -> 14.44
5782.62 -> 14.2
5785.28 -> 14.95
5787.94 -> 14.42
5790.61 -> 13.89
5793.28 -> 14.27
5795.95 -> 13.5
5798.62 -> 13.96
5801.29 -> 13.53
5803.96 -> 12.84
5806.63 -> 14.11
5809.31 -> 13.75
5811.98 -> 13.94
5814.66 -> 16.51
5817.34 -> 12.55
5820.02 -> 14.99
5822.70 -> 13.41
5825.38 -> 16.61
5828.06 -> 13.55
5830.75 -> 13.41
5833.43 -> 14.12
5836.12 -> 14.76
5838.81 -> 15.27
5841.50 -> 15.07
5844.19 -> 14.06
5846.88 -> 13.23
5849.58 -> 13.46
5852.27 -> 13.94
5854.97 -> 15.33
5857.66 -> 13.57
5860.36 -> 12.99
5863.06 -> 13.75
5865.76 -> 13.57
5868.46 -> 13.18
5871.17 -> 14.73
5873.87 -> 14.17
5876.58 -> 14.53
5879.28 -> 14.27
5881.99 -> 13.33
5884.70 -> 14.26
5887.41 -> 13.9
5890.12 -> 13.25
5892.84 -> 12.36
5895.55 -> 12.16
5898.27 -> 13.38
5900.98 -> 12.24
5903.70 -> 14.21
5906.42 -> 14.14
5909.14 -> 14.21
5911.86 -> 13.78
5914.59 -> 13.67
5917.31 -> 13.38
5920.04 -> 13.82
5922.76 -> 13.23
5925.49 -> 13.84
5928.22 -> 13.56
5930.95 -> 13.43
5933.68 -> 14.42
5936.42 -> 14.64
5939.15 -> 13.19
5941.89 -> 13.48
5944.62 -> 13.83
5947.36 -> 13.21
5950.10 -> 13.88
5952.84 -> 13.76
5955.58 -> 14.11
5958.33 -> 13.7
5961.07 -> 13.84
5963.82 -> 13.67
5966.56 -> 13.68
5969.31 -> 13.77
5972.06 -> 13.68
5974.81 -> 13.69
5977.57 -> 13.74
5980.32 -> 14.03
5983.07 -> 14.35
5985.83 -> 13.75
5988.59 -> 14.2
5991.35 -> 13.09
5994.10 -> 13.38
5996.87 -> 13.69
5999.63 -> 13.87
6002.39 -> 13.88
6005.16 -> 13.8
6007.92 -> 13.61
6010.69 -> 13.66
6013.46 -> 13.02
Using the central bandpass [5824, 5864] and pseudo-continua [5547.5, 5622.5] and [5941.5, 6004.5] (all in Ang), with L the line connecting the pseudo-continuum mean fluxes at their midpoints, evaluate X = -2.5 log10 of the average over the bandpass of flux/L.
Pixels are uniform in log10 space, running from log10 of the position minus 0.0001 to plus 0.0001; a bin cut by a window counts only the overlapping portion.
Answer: -0.03 mag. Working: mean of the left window 14.1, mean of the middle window 14.2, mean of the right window 13.8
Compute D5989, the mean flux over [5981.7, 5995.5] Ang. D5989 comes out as 13.7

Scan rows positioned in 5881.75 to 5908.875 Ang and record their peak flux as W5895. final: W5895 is 14.26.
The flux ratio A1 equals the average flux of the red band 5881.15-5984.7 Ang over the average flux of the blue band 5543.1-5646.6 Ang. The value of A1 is 0.96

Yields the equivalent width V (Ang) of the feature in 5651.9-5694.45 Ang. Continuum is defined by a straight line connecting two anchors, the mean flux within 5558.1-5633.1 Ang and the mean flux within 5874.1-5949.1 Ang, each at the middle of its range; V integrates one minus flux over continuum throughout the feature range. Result -0.50 Ang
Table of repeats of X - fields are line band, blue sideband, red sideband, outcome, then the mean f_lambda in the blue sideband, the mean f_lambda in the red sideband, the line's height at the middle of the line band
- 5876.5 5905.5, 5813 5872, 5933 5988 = 0.05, 14.2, 13.8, 14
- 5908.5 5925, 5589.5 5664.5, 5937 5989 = 0.01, 14.1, 13.8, 13.8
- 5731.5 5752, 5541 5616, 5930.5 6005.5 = 0.01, 14.2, 13.8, 14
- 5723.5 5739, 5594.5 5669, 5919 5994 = -0.02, 14.1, 13.8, 14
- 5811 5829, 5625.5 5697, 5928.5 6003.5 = -0.05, 14.1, 13.8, 13.9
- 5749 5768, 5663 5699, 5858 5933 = -0.02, 14.1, 13.6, 13.9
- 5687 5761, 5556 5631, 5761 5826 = 0.01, 14.1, 14.2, 14.2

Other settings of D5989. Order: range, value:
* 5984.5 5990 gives 14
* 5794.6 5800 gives 13.7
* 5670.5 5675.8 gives 14.3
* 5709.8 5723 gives 14.1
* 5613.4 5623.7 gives 14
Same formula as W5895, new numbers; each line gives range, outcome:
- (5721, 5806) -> 15.23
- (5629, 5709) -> 15.1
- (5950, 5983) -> 14.11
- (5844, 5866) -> 15.33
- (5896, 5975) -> 14.64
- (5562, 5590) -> 14.75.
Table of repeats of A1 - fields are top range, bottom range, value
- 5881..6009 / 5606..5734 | 0.96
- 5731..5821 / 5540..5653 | 0.99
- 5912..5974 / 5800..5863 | 0.97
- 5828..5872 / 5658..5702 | 0.99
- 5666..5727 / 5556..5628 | 1.00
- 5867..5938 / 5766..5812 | 0.98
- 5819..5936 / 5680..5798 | 0.98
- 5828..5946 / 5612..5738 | 0.98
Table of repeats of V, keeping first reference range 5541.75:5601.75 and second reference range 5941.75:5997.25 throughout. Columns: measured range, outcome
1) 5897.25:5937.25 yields 0.23 Ang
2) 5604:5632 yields 0.01 Ang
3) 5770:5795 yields -0.54 Ang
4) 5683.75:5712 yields 0.00 Ang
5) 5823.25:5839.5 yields -0.75 Ang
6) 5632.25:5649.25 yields -0.26 Ang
